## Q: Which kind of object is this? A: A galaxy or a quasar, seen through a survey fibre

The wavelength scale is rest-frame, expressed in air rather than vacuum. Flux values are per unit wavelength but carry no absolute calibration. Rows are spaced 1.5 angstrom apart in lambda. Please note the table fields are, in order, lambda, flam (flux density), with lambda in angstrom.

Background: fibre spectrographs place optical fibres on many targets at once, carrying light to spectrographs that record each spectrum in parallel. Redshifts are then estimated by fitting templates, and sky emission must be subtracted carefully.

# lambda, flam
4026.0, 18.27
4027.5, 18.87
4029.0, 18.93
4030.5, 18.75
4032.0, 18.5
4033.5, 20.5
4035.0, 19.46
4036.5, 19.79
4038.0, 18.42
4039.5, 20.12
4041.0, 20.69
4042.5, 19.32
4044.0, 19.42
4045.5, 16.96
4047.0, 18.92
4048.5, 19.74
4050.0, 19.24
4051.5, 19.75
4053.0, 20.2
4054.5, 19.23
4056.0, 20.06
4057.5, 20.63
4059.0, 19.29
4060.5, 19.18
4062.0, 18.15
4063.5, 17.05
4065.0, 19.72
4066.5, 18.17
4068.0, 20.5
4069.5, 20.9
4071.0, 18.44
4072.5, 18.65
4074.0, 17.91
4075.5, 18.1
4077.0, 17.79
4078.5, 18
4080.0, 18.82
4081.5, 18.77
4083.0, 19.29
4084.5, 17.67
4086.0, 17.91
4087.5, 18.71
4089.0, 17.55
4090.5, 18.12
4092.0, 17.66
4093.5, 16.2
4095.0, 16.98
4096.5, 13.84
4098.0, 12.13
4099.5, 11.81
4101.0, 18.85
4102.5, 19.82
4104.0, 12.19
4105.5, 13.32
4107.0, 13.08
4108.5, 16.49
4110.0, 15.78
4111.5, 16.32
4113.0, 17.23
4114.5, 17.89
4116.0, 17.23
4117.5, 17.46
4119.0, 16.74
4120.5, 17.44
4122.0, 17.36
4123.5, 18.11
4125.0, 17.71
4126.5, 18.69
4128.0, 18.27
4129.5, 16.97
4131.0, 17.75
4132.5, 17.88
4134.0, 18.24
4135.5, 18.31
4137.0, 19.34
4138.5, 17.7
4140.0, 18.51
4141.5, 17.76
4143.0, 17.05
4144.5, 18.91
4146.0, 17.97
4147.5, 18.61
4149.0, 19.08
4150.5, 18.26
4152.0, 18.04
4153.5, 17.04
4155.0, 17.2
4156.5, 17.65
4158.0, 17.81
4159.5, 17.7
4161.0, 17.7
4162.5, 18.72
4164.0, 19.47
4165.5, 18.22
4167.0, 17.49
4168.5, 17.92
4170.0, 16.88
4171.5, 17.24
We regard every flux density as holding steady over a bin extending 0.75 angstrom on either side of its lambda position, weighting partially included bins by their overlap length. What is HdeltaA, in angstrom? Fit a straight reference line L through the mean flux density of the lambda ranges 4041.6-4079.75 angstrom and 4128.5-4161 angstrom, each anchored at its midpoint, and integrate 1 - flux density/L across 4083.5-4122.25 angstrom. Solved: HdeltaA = 4.4 angstrom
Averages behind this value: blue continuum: 19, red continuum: 18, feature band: 16.4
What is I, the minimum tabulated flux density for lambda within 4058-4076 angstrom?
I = 17.05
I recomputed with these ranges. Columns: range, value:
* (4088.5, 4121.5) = 11.81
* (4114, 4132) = 16.74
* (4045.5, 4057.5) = 16.96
